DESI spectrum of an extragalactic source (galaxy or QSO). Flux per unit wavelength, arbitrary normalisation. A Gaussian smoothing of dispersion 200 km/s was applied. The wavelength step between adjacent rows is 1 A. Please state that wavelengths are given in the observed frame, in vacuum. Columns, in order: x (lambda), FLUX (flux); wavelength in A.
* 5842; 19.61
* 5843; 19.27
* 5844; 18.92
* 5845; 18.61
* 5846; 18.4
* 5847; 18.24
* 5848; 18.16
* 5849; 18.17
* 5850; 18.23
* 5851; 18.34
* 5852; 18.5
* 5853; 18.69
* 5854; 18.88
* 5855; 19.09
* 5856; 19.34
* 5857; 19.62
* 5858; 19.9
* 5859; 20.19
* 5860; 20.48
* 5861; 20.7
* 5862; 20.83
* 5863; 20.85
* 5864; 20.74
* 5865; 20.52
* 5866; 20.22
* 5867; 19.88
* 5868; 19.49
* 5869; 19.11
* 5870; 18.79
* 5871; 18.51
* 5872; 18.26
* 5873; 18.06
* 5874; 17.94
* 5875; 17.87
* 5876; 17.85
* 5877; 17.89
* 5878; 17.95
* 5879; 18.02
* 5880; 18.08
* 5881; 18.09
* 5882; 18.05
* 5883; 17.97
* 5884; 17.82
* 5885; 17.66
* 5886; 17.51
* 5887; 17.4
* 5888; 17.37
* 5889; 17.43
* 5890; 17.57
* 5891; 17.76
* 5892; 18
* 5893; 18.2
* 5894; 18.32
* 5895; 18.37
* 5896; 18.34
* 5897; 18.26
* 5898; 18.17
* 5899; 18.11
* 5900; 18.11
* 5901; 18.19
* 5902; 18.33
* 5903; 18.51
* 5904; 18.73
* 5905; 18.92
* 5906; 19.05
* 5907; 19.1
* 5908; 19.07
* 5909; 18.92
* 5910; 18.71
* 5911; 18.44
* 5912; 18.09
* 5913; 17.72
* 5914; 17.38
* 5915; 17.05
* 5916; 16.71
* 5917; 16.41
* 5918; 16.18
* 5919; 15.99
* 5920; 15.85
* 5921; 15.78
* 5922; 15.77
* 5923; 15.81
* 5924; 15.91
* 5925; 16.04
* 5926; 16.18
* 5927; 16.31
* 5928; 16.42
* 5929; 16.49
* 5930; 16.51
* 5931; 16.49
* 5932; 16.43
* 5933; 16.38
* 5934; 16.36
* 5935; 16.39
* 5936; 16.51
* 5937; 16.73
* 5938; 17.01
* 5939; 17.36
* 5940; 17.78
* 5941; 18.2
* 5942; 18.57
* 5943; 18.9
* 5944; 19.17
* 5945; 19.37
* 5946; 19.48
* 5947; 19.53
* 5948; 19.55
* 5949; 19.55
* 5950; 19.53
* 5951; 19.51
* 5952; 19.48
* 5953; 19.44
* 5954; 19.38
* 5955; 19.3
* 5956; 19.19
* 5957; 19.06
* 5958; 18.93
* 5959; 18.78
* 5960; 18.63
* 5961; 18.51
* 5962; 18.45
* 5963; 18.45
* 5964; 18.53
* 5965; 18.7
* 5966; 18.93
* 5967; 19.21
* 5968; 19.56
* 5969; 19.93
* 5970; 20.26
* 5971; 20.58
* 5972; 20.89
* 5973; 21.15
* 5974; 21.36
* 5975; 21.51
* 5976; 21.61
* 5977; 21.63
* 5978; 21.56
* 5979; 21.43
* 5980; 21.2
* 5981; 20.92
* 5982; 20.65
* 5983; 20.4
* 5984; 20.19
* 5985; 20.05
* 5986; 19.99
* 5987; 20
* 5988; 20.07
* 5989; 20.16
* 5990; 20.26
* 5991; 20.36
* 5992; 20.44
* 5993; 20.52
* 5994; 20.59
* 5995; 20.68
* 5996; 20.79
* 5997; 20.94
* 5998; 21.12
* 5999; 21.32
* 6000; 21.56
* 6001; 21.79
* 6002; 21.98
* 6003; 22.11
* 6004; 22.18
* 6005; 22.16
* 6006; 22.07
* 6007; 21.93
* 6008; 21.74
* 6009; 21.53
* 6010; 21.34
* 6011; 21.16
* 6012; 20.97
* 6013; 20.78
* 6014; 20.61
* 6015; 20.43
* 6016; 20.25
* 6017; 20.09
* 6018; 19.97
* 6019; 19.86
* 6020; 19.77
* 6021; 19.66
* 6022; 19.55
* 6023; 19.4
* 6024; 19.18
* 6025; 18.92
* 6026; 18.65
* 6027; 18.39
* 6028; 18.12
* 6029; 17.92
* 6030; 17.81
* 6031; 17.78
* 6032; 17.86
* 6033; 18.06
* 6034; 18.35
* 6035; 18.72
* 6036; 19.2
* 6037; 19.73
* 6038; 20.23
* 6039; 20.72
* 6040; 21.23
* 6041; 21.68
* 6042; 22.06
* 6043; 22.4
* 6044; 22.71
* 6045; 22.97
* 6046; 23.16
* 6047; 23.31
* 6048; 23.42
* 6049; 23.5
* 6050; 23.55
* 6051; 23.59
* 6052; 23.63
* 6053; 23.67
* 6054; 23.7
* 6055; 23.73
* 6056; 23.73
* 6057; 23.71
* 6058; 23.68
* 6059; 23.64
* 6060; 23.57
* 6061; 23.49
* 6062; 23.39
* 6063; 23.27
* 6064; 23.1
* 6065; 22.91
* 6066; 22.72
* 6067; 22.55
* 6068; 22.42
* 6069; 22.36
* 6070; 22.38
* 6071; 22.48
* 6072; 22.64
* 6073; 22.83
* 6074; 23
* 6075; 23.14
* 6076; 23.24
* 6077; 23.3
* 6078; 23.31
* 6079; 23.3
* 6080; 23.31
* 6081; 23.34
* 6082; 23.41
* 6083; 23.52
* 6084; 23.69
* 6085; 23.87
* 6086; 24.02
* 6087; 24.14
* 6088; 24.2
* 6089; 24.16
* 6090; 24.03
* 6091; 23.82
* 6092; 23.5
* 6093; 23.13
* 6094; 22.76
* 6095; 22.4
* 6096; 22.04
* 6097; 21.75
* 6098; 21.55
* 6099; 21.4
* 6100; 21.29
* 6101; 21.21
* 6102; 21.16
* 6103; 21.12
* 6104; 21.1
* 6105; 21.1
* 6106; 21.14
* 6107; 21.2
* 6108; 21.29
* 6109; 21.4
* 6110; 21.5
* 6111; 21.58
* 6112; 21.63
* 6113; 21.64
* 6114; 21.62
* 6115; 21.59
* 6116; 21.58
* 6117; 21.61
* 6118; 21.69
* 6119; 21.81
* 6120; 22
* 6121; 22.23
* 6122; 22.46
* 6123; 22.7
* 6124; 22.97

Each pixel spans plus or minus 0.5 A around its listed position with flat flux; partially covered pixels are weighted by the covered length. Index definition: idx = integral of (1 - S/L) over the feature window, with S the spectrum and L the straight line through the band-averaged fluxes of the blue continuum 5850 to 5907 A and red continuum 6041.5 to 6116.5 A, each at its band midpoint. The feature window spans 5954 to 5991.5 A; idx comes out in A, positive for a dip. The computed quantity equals 1.1 A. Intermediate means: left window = 18.7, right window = 22.8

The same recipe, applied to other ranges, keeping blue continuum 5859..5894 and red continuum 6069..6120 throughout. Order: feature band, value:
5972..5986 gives -0.4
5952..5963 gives 0.6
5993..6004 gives -0.3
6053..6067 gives -1.0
